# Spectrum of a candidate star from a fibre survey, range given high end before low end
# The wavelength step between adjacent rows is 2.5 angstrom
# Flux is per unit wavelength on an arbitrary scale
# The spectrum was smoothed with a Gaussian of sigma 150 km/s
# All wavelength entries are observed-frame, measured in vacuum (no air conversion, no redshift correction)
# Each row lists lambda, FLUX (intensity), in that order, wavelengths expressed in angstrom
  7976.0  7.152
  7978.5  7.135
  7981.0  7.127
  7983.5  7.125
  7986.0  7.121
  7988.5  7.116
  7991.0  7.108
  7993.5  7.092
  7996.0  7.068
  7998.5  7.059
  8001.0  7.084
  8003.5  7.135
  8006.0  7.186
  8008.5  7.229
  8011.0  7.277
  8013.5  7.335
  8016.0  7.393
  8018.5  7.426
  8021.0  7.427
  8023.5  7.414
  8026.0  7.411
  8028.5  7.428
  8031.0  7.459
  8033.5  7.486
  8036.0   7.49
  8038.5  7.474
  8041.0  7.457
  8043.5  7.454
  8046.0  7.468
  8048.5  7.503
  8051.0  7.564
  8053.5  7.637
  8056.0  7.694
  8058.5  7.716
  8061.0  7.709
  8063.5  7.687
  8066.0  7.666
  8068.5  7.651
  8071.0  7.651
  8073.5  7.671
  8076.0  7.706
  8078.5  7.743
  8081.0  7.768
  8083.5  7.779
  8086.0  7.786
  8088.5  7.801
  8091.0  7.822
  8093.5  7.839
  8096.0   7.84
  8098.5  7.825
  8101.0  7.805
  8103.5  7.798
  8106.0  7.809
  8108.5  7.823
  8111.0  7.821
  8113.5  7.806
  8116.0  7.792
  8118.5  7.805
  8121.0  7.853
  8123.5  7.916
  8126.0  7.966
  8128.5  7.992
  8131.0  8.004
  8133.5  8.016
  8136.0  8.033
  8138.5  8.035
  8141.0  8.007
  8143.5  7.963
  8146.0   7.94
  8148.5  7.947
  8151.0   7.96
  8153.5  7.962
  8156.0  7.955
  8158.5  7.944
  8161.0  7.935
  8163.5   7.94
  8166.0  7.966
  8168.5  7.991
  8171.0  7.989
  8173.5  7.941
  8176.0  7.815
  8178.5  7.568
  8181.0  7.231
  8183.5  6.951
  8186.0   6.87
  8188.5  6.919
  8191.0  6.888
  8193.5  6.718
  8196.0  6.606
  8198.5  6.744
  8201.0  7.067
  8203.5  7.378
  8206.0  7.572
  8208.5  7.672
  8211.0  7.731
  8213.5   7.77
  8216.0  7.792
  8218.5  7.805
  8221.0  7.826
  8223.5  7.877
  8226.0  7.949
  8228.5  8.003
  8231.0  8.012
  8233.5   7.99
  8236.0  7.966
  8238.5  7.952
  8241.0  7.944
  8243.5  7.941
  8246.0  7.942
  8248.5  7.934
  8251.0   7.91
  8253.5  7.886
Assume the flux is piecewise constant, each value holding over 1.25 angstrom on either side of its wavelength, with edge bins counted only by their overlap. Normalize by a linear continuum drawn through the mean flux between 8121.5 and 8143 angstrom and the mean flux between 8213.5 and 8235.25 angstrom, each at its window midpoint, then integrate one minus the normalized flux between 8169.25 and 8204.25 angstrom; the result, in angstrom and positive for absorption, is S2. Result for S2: 3.2 angstrom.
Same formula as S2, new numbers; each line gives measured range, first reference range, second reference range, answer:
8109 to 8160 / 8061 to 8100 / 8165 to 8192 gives -2.3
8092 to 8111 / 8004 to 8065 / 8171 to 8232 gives -0.9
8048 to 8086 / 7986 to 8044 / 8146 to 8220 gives -1.6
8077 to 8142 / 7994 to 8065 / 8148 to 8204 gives -3.6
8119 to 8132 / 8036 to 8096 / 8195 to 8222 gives -0.6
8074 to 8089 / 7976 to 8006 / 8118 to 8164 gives -0.3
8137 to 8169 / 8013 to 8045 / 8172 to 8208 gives -3.2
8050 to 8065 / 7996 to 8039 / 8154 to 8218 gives -0.6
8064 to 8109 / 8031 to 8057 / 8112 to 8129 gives -0.3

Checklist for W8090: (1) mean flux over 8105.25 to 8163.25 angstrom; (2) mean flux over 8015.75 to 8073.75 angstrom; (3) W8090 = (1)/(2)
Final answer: 1.1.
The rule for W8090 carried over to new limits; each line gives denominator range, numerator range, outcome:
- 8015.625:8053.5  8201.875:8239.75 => 1.05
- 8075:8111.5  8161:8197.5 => 0.95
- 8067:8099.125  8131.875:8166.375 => 1.03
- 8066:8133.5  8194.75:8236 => 0.98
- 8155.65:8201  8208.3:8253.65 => 1.06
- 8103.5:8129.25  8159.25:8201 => 0.94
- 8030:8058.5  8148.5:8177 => 1.06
